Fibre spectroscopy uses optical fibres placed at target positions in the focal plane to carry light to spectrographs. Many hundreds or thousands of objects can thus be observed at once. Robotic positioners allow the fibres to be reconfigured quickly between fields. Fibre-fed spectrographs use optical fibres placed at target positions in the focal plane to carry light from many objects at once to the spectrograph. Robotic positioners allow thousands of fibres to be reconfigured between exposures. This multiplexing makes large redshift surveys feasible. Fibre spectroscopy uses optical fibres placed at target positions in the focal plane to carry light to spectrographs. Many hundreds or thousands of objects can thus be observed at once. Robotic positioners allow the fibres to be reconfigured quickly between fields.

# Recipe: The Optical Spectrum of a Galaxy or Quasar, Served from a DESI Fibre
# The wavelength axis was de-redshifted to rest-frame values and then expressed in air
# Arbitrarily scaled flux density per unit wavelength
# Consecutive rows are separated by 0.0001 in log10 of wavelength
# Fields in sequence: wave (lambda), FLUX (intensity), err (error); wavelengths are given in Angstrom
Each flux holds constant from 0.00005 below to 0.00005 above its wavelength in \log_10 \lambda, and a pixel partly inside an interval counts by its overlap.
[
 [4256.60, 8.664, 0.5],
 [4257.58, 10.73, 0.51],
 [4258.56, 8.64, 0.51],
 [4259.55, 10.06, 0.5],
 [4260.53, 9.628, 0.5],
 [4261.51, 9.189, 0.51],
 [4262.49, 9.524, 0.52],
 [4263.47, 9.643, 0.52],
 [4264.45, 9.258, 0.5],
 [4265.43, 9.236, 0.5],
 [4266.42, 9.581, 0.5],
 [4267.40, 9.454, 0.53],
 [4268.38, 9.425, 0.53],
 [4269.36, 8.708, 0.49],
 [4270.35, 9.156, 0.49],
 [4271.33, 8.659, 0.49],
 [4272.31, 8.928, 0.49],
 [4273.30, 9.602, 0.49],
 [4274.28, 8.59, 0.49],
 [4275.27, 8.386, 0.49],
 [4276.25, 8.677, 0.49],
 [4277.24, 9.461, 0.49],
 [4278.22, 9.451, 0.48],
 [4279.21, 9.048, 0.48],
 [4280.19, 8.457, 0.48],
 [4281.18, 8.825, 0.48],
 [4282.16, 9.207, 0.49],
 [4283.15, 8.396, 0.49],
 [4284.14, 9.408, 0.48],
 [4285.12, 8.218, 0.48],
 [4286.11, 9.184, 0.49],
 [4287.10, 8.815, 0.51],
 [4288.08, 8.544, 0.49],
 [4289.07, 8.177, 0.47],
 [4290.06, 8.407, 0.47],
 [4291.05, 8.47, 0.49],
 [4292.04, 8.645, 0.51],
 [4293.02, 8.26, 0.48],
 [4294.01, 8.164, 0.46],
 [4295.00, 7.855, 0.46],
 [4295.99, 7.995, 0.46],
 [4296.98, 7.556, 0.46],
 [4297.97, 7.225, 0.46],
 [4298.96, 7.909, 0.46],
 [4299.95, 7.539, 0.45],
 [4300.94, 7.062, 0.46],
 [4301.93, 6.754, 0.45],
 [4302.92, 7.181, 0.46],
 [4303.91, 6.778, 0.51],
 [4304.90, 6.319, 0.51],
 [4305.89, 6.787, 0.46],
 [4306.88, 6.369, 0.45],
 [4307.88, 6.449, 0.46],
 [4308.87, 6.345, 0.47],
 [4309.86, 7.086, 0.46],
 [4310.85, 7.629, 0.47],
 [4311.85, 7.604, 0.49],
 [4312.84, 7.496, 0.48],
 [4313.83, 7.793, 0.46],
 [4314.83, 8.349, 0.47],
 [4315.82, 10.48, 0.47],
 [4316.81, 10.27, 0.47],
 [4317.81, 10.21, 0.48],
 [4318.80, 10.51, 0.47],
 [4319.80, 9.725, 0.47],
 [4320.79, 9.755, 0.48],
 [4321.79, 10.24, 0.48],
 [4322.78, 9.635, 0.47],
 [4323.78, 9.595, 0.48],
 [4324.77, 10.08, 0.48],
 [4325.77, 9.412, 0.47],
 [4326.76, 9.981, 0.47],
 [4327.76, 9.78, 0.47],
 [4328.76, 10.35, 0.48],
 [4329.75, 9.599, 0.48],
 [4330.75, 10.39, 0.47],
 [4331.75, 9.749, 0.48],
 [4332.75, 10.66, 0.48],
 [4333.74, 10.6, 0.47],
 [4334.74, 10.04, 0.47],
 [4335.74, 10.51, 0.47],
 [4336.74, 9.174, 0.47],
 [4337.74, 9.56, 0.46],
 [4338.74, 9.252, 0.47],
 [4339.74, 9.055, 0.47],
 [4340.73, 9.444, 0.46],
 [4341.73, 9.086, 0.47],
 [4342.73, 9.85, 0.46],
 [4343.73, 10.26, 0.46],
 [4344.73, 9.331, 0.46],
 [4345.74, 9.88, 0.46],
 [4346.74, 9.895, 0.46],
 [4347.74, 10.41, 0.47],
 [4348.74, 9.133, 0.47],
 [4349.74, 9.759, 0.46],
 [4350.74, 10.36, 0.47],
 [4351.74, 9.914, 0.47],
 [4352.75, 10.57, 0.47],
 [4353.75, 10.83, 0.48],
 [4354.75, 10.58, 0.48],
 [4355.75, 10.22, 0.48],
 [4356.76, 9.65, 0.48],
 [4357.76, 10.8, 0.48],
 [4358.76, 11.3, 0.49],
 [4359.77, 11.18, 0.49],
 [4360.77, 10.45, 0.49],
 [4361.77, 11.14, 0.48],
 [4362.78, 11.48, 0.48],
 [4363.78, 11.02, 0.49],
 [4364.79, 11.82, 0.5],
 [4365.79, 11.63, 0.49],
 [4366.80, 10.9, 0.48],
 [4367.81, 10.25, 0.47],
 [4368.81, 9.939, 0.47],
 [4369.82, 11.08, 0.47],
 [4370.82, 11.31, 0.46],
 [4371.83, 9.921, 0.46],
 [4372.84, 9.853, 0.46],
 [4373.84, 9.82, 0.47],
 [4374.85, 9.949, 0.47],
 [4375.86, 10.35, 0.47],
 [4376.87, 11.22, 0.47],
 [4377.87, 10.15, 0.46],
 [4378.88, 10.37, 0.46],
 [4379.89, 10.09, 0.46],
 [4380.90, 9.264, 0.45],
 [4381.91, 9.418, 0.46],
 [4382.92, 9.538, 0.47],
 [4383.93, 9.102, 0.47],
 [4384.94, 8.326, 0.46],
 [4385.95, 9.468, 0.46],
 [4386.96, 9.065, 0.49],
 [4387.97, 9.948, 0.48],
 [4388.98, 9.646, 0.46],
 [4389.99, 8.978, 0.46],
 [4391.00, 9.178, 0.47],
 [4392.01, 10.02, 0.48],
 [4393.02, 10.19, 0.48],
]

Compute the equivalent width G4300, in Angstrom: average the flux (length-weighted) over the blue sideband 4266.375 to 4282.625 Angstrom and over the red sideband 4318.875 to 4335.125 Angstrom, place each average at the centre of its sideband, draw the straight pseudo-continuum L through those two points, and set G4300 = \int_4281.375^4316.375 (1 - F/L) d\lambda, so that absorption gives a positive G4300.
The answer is 5.9 Angstrom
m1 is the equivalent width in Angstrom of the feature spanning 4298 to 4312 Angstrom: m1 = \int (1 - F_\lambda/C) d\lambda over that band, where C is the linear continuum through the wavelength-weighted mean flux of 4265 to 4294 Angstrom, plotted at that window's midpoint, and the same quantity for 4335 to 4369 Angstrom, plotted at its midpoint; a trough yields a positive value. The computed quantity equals 3.5 Angstrom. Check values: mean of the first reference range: 8.86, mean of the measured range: 6.98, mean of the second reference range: 10.3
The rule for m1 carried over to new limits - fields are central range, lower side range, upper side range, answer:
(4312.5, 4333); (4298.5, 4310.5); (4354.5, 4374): -4.2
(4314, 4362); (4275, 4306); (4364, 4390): -4.1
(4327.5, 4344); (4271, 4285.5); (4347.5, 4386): 0.0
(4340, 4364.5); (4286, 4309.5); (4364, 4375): -0.9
